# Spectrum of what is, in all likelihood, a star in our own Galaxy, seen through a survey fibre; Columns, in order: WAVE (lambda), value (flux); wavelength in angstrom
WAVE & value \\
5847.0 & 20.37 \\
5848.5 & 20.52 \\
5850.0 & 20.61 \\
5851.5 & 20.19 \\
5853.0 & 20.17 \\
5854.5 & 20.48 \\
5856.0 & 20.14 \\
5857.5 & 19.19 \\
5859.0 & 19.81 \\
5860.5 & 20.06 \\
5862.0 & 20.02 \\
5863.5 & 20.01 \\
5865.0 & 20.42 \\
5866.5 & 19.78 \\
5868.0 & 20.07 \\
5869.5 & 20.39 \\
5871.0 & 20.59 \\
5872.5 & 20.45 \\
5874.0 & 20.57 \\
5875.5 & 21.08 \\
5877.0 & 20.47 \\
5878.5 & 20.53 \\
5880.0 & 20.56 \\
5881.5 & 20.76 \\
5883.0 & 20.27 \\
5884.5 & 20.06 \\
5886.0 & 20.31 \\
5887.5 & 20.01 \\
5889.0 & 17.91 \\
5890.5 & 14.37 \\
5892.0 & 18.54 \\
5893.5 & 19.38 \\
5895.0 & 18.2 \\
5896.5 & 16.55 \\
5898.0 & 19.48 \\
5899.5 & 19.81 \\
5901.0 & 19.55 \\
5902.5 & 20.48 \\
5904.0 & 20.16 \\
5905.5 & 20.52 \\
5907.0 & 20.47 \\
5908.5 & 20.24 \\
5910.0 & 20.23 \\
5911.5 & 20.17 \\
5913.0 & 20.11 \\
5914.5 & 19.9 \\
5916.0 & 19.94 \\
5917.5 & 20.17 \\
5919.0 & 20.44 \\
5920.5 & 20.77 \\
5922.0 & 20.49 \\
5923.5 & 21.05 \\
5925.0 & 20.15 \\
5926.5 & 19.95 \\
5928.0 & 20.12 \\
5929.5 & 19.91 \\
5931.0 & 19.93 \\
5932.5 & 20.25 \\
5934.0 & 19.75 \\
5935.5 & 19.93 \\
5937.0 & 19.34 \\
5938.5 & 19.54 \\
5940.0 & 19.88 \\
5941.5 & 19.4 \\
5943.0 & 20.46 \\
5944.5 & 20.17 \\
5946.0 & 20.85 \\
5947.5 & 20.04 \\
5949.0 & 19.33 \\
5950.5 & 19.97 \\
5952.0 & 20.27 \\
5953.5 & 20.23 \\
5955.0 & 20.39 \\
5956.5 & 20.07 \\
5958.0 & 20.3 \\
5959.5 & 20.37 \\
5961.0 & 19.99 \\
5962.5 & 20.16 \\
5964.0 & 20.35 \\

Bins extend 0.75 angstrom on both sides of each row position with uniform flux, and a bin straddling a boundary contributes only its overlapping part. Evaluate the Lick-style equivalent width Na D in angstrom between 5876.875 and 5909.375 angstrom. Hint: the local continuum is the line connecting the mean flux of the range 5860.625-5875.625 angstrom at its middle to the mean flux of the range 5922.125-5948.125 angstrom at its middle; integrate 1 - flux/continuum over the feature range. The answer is 1.19 angstrom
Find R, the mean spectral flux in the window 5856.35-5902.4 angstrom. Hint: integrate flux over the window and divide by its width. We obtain 19.7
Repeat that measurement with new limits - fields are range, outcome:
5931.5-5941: 19.8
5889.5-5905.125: 18.7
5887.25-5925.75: 19.6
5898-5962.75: 20.1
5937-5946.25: 19.9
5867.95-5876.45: 20.6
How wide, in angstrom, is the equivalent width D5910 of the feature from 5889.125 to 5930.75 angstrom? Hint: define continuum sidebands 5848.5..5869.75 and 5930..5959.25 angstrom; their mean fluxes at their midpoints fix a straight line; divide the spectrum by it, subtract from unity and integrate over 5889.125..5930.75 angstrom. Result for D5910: 0.83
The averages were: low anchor 20.1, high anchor 20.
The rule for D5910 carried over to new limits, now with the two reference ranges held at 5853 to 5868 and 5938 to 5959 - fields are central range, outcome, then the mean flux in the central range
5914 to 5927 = -0.18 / 20.3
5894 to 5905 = 0.45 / 19.2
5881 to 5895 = 0.72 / 19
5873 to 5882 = -0.29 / 20.7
